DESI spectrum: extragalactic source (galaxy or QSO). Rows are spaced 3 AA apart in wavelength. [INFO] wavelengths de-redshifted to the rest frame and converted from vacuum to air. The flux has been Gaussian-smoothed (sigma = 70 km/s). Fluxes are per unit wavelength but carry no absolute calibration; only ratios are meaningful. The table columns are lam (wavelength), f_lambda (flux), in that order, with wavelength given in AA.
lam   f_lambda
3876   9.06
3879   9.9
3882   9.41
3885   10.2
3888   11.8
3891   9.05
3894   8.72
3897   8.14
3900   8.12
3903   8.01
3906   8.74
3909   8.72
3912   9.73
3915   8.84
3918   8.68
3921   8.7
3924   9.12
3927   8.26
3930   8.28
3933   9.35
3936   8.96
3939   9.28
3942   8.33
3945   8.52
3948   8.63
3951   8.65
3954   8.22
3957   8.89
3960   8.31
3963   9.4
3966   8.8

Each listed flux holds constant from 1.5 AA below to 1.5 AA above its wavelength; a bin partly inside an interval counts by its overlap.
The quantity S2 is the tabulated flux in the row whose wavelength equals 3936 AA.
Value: 8.96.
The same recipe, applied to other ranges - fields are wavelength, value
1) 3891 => 9.05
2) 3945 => 8.52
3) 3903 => 8.01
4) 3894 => 8.72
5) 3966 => 8.8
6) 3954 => 8.22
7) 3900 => 8.12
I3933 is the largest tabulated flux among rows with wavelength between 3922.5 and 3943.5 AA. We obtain 9.35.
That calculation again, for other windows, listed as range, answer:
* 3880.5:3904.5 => 11.8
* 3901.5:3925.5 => 9.73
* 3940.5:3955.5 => 8.65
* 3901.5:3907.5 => 8.74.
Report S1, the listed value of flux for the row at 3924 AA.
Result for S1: 9.12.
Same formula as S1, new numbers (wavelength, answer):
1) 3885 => 10.2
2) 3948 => 8.63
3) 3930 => 8.28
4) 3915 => 8.84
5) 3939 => 9.28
